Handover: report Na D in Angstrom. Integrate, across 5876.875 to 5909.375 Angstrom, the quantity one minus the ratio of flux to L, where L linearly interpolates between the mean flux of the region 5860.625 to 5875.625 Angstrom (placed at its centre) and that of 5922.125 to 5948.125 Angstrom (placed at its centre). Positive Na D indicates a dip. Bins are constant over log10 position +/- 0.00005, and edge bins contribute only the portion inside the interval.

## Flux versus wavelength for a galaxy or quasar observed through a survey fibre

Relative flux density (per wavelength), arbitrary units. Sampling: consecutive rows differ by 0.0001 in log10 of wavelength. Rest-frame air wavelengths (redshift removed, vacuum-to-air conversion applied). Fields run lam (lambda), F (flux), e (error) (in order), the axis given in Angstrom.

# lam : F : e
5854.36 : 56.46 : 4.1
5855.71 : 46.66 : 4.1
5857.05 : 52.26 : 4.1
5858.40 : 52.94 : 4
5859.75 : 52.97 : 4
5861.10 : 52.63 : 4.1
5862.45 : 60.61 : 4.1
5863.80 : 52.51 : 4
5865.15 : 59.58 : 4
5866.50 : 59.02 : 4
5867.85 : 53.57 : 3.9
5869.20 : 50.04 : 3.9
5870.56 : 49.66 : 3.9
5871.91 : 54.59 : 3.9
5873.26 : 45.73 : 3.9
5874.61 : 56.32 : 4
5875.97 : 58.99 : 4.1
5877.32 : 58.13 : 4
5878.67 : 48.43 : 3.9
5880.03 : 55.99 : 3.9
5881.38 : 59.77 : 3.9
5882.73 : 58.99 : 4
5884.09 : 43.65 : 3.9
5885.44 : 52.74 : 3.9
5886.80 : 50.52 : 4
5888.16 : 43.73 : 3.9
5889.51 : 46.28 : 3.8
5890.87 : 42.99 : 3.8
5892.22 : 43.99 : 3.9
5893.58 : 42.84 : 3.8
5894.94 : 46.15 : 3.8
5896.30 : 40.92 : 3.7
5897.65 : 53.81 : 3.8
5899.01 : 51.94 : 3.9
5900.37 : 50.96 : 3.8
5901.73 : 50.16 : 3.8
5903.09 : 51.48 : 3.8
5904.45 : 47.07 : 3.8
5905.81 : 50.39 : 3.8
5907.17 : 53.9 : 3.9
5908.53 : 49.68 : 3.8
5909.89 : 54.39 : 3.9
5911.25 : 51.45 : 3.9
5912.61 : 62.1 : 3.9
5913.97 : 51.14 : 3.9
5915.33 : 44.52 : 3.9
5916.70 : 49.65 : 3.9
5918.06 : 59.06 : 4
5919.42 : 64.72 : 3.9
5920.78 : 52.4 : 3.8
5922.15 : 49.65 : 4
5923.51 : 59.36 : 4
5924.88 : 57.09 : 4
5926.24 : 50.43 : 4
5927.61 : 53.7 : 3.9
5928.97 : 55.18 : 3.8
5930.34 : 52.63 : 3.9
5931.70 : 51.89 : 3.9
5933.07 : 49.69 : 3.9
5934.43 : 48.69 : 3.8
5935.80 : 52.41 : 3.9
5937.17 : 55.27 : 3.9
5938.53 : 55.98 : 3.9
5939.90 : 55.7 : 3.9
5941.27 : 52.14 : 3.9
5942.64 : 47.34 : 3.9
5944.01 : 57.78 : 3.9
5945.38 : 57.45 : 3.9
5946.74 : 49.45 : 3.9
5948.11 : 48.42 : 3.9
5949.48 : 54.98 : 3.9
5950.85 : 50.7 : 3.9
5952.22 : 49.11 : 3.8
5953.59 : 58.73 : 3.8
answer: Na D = 2.45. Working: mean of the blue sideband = 54.1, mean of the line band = 49.7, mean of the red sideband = 53.2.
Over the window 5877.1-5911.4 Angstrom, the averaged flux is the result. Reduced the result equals 49.9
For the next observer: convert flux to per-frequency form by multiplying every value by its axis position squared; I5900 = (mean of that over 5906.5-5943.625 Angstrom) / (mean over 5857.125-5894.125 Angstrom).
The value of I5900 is 1.0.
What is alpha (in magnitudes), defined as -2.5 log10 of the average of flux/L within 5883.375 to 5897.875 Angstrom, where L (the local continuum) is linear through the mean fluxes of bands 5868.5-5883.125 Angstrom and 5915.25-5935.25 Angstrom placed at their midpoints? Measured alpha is 0.17 mag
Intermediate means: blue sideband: 54.2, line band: 45.9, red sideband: 53.5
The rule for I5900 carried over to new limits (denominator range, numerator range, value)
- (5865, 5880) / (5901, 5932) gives 1.00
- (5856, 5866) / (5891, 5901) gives 0.87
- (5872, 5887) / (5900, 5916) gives 0.97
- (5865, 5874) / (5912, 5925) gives 1.06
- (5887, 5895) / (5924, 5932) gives 1.22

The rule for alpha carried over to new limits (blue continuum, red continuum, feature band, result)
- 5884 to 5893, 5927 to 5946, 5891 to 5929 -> -0.04 mag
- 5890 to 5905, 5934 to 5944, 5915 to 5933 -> -0.06 mag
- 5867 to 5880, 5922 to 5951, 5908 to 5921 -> -0.02 mag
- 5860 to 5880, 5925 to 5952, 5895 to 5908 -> 0.08 mag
